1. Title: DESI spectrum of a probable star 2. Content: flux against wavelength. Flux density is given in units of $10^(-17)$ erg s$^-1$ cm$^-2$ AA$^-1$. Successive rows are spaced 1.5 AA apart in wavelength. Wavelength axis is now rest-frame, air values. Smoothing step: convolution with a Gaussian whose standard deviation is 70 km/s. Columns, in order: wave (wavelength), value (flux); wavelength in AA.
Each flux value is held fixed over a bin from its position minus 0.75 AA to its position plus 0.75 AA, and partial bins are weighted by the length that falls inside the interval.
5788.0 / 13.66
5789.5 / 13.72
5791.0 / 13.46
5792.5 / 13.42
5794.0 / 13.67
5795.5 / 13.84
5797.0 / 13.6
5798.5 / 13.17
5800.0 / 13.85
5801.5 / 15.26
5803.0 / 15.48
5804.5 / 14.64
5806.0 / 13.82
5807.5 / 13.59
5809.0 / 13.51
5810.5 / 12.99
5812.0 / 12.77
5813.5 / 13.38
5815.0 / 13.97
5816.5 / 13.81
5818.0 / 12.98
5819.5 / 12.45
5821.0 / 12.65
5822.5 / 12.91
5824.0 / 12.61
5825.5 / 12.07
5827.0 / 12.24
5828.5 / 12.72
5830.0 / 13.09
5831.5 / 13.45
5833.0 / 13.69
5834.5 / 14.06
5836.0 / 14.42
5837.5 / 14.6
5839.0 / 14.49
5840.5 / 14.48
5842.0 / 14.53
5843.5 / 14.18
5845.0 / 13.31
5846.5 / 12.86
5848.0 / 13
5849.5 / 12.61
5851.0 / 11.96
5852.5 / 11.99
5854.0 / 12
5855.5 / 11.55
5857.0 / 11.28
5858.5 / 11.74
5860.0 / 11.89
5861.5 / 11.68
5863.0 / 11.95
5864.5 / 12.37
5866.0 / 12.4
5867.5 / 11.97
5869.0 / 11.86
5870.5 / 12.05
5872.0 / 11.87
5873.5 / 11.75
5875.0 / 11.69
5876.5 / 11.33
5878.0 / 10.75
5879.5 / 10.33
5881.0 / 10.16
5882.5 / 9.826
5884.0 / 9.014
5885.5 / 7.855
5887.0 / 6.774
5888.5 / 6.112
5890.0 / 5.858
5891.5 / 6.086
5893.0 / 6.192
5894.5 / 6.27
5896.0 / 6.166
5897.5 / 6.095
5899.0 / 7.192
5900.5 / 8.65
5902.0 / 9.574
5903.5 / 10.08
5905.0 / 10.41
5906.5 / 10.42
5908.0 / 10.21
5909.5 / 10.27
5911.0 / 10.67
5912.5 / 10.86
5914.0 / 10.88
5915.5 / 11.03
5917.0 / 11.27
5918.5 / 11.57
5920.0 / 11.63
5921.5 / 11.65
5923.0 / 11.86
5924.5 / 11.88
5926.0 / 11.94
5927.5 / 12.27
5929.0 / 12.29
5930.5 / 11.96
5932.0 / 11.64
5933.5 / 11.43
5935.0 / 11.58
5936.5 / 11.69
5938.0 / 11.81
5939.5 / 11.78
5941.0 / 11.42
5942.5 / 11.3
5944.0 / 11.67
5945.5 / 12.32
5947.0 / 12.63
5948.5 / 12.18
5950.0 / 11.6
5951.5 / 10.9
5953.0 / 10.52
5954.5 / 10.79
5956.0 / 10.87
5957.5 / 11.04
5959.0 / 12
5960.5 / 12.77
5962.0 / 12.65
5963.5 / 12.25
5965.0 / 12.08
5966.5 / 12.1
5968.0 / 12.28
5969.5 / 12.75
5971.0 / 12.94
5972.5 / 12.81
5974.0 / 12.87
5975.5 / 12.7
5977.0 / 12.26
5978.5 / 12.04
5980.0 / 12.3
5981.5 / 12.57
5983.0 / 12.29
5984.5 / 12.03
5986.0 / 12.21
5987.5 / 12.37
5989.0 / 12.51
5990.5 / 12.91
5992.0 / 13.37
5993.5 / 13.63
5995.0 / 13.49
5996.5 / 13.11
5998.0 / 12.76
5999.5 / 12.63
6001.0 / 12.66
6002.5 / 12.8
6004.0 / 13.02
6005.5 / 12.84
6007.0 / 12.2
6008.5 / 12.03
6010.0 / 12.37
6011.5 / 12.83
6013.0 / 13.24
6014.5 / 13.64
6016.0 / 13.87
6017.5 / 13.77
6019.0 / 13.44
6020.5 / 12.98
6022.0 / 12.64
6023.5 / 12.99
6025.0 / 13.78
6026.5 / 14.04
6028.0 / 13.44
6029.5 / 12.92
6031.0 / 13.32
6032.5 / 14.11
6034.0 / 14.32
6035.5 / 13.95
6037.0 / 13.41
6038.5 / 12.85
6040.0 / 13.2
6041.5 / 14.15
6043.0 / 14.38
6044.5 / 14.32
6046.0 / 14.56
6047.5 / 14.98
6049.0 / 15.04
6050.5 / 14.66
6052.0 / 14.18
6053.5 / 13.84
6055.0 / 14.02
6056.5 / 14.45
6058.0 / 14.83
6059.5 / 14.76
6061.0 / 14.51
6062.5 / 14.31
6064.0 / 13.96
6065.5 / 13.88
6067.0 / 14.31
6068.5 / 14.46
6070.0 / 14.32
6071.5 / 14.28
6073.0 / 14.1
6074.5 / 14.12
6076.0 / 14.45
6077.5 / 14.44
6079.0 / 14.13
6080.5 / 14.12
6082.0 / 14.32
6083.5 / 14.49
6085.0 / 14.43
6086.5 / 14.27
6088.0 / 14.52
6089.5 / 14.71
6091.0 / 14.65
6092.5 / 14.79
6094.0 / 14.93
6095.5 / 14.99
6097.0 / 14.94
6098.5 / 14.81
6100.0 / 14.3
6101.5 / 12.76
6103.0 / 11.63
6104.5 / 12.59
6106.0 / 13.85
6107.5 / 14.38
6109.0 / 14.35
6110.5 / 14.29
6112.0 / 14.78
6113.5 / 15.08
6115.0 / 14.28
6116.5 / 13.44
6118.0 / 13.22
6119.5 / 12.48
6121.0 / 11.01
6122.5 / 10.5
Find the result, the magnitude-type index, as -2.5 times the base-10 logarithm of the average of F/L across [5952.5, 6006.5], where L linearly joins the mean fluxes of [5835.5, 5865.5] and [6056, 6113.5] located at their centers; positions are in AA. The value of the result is 0.10 mag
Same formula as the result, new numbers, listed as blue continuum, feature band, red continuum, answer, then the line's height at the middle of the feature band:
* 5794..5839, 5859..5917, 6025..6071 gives 0.37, 13.7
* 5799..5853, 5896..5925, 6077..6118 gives 0.32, 13.7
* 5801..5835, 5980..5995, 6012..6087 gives 0.10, 13.8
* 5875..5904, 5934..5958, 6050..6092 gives -0.14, 10.1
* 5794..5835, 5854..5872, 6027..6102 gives 0.14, 13.6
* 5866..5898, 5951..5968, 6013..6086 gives -0.02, 11.4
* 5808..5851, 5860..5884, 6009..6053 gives 0.18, 13.4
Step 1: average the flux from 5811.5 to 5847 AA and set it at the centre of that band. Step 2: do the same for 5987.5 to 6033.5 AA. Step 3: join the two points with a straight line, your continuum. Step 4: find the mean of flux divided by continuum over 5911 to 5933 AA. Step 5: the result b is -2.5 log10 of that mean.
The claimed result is 0.15 mag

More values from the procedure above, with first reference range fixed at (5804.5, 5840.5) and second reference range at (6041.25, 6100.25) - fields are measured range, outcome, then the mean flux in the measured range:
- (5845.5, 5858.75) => 0.114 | 12.1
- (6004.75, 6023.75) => 0.097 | 13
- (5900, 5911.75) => 0.337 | 10.1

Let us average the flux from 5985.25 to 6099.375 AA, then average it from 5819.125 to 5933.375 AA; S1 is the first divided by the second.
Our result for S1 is 1.23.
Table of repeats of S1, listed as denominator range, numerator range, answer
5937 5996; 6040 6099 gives 1.18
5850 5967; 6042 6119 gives 1.32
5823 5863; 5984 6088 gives 1.06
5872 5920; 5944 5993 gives 1.31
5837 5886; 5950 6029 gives 1.05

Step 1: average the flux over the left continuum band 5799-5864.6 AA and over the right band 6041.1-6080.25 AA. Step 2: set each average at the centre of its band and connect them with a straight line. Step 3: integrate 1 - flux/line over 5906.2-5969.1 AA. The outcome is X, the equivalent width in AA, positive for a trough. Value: 9.8 AA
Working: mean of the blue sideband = 13.2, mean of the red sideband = 14.4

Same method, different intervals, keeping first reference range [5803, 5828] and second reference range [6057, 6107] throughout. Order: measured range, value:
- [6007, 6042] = 1.7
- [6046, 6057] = -0.3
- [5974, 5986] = 1.3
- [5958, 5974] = 1.5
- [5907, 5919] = 2.4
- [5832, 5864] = 0.9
